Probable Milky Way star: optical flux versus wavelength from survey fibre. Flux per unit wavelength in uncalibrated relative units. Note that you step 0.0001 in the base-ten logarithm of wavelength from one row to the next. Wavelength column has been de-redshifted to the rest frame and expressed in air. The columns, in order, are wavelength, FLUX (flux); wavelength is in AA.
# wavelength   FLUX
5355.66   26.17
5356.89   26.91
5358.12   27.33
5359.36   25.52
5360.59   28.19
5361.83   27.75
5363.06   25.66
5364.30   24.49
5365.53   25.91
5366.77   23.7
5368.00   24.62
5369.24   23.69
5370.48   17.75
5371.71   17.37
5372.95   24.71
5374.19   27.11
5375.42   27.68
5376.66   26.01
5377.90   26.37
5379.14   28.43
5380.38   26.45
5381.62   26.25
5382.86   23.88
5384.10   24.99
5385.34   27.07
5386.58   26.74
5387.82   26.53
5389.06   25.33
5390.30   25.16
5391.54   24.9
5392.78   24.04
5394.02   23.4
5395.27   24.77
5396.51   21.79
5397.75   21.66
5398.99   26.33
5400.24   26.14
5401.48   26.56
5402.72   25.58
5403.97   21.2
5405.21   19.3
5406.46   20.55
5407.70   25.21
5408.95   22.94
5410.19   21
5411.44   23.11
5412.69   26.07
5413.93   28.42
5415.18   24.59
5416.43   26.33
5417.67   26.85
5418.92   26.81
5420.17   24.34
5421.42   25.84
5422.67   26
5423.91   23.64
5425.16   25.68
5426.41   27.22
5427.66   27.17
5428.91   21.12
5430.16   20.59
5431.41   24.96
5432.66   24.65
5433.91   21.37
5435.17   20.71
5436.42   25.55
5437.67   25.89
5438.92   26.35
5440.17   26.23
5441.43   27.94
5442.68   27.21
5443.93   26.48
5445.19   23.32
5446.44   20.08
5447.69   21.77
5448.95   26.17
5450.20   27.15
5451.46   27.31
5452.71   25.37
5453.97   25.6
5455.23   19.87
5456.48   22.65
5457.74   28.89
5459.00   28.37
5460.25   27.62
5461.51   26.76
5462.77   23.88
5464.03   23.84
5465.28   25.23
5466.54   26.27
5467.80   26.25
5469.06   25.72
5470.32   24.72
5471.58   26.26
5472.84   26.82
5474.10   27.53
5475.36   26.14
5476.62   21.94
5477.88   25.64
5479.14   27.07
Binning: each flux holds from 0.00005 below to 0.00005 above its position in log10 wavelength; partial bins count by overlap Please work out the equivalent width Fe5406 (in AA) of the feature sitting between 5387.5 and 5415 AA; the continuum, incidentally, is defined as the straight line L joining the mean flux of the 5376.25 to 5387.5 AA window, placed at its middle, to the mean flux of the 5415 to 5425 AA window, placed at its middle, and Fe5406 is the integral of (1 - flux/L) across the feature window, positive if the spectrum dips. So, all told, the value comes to 2.0 AA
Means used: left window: 26.2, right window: 25.6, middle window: 24.1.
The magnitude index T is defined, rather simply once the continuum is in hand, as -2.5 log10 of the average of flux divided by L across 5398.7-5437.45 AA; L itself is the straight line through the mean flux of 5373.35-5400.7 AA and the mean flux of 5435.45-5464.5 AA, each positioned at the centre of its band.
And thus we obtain 0.046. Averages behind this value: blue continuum 25.5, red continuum 25.4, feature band 24.4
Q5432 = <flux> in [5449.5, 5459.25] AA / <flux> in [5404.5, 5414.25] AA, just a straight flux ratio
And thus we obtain 1.1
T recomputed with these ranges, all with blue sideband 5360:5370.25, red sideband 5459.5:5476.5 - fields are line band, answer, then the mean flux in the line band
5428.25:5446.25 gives 0.06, 24.4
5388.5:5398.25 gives 0.06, 23.9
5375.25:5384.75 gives -0.04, 26.2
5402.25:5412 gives 0.14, 22.3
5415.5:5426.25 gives -0.01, 25.7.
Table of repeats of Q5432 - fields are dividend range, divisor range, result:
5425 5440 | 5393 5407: 1.04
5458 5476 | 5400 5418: 1.08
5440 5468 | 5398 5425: 1.03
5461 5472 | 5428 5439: 1.08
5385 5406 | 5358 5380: 0.97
